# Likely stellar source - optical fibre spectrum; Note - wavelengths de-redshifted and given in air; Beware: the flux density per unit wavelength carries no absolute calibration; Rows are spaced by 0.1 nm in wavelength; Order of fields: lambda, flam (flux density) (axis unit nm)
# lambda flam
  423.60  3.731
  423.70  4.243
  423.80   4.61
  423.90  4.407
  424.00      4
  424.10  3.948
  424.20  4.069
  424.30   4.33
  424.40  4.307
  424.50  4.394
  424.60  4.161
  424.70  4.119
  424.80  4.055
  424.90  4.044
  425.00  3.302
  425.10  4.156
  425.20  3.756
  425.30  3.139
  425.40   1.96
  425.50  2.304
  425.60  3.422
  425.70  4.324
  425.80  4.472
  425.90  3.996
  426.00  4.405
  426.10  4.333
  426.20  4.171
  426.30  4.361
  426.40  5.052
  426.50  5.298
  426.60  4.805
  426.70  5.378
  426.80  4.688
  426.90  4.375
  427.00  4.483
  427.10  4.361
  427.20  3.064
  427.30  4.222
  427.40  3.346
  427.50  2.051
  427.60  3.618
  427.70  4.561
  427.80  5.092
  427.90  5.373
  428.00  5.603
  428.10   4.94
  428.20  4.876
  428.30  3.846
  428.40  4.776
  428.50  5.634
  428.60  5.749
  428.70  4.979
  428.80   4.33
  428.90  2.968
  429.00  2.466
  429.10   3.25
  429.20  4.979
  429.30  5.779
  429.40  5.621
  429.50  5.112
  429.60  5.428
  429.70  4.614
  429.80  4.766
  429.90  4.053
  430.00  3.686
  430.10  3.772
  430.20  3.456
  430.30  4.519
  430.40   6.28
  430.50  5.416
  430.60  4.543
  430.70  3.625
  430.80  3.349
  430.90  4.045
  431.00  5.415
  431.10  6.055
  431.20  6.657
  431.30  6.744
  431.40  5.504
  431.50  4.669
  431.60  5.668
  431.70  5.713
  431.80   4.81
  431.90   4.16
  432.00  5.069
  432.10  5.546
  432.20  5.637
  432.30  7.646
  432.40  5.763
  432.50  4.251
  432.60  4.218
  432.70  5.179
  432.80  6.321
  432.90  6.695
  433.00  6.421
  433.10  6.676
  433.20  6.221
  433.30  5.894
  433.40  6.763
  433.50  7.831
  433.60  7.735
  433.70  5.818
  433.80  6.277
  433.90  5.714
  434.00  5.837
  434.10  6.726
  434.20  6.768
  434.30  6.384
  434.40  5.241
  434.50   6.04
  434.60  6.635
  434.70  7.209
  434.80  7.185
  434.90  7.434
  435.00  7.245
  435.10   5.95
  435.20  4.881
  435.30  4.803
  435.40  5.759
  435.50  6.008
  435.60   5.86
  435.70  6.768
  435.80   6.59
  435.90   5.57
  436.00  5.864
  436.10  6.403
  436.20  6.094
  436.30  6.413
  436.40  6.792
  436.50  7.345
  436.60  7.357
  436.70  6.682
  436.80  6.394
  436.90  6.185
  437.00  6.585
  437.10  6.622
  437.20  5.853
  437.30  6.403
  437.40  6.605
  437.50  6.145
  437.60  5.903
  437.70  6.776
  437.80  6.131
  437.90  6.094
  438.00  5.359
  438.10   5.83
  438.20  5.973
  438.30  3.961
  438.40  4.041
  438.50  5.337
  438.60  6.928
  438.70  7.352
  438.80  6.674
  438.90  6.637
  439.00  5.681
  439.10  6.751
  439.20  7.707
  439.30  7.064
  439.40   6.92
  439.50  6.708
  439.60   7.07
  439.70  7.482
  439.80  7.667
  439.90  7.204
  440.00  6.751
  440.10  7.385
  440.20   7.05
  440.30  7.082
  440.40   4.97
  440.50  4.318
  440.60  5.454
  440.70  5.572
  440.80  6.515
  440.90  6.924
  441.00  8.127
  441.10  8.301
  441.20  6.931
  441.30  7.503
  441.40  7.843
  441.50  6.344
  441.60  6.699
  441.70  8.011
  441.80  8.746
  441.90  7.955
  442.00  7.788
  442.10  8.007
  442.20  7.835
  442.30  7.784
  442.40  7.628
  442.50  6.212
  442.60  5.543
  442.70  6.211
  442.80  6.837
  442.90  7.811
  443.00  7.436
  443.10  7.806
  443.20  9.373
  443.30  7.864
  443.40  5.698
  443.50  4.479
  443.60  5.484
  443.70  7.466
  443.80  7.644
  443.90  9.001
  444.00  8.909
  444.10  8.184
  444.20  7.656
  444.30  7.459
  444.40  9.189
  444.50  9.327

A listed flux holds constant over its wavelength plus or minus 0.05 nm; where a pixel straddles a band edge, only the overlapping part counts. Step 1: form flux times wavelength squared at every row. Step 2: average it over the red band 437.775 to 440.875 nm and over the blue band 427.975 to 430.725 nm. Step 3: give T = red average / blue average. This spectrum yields 1.44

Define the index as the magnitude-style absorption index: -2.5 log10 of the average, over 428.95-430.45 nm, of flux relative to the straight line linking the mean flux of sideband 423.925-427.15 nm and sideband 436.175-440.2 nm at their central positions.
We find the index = 0.09 mag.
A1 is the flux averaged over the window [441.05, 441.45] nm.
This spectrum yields 7.64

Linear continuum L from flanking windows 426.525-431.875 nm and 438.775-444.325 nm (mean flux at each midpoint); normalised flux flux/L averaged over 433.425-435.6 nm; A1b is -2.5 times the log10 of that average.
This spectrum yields -0.12 mag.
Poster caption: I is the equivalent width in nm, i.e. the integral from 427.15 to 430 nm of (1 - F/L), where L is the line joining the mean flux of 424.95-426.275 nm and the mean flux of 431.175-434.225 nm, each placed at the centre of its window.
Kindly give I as 0.111 nm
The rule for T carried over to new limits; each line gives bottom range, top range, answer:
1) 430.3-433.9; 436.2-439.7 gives 1.16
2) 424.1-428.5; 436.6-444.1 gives 1.73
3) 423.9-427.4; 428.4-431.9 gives 1.20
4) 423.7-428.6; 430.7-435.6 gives 1.44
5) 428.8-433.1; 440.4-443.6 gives 1.47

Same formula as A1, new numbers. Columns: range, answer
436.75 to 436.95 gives 6.29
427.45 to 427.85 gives 3.83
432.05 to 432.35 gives 6.28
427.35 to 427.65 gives 3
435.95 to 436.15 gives 6.13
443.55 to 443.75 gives 6.47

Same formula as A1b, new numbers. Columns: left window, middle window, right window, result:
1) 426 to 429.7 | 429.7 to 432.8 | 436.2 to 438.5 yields 0.02 mag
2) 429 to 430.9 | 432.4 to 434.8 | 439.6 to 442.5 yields -0.16 mag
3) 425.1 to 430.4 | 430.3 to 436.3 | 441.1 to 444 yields -0.08 mag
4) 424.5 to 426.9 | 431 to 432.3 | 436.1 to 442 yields -0.08 mag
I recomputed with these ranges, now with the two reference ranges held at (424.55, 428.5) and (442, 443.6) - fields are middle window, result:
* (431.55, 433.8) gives -0.27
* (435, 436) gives -0.02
